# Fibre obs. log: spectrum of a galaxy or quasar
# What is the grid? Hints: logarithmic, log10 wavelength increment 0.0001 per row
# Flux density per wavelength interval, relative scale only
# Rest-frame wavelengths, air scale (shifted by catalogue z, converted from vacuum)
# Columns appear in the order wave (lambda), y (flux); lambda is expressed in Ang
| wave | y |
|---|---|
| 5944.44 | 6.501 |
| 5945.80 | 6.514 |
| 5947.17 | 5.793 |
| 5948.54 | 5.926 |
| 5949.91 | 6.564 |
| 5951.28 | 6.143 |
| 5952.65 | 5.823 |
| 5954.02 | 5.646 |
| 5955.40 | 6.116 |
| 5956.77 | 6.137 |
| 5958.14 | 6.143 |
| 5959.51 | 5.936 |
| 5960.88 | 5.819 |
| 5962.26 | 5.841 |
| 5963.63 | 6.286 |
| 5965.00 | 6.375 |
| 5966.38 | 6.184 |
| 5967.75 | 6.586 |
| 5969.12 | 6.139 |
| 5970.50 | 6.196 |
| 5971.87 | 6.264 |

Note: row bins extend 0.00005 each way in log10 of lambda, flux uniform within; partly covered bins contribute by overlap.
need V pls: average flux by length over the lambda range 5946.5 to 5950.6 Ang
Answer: 6.09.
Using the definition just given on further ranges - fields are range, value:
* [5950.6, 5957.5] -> 5.97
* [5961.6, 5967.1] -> 6.18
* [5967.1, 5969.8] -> 6.37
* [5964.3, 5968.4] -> 6.38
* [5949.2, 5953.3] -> 6.18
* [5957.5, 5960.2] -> 6.05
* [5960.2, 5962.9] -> 5.81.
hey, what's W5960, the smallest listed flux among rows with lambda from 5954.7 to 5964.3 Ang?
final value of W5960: 5.819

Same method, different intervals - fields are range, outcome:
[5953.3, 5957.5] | 5.646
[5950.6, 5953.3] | 5.823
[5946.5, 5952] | 5.793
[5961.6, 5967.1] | 5.841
